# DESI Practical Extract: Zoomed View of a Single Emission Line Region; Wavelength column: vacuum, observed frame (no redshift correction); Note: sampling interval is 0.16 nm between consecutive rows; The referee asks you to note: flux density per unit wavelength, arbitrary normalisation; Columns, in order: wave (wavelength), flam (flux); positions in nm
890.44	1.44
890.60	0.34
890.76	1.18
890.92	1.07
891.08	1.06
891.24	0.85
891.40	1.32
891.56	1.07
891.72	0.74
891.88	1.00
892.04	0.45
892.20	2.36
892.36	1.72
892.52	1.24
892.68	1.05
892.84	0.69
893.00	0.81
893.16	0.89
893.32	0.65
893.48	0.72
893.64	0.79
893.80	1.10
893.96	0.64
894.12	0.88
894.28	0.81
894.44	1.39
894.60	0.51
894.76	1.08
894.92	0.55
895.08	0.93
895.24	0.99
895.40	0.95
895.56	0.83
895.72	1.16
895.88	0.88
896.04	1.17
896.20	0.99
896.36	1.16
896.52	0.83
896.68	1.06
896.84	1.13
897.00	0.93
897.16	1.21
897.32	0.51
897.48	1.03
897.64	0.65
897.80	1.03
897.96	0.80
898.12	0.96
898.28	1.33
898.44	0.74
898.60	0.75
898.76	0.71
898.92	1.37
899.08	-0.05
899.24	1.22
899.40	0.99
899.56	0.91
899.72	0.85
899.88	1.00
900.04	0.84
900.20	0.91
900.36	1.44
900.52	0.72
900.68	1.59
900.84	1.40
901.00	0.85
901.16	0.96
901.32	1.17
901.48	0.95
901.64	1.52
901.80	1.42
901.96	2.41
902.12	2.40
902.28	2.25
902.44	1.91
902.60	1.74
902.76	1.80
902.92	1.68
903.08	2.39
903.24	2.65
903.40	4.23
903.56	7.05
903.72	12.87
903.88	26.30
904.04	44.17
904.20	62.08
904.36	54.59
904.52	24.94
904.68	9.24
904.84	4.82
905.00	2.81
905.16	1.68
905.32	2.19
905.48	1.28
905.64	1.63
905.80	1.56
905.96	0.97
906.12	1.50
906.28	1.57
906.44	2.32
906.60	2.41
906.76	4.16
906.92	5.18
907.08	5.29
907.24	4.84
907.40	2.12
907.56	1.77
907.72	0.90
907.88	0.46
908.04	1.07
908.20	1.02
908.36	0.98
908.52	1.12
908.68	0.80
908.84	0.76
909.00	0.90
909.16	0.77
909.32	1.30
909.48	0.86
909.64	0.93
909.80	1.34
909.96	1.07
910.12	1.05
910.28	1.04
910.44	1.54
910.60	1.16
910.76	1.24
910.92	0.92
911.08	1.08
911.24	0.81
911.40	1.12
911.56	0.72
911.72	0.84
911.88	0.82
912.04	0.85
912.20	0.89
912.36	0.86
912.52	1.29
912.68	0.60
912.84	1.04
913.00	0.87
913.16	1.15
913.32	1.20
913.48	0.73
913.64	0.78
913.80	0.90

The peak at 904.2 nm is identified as H-alpha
